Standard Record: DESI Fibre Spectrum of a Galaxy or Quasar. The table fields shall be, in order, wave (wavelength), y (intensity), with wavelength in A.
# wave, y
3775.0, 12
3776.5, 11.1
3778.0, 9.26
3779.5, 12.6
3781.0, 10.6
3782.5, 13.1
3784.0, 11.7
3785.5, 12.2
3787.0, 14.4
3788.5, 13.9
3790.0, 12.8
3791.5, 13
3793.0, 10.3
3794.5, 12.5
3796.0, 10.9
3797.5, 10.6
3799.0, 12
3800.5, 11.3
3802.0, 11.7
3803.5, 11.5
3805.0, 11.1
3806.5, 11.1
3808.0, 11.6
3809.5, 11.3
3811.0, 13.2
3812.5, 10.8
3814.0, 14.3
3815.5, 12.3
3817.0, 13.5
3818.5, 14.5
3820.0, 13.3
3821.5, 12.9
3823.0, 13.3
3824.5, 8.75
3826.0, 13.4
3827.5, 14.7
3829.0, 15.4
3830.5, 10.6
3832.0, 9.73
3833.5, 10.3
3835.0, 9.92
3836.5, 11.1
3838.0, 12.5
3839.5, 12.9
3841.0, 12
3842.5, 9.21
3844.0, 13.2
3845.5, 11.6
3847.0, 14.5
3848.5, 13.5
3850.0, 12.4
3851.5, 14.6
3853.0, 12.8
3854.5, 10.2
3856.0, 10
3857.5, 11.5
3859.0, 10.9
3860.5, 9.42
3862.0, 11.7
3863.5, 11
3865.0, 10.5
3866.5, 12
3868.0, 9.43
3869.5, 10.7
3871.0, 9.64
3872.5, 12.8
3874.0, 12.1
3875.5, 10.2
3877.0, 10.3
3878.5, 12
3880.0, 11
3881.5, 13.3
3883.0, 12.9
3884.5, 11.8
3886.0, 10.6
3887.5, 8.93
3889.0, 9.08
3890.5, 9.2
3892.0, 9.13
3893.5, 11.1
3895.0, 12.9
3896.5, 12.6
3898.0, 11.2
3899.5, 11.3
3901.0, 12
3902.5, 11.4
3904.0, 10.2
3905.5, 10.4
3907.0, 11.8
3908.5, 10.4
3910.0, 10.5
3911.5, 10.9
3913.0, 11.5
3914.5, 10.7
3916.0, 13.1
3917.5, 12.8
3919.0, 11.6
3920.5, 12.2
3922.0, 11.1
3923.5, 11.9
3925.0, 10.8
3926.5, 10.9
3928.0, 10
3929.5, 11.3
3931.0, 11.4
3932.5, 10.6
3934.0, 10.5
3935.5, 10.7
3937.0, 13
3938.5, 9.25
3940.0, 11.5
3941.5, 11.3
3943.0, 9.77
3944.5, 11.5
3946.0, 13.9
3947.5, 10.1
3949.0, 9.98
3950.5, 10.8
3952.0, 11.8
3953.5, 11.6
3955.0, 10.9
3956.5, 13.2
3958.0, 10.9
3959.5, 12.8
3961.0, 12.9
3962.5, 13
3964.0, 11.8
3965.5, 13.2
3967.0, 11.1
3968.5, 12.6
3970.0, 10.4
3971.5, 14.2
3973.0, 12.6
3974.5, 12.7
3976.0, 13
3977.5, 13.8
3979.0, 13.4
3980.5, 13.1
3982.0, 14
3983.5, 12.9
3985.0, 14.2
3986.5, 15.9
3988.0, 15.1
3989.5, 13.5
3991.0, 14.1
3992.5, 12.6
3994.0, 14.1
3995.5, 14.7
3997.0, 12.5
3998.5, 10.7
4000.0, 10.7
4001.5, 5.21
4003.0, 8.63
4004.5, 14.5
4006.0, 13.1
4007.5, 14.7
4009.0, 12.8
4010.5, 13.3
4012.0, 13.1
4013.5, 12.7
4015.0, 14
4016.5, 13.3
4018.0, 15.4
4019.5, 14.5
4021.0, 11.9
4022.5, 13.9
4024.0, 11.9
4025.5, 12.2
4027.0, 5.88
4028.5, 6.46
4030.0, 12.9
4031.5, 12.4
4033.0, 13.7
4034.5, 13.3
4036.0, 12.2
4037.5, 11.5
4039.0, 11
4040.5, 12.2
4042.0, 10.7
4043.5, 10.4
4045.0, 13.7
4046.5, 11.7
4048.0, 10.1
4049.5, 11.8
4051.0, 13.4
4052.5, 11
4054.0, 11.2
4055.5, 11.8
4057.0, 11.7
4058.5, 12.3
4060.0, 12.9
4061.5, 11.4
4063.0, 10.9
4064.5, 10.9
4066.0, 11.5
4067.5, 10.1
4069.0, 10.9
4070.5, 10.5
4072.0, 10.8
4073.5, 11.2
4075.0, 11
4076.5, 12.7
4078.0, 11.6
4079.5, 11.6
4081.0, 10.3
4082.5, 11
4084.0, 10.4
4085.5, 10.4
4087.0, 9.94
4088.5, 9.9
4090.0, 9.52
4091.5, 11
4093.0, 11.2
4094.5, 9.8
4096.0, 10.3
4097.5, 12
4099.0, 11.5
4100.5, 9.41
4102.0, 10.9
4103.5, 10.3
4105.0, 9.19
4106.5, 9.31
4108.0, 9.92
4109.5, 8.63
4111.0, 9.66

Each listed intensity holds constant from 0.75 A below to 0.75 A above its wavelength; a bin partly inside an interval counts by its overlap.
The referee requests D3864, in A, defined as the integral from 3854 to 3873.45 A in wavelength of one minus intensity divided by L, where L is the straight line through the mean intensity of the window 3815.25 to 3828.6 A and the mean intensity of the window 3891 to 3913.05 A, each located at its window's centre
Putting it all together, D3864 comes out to 2.0 A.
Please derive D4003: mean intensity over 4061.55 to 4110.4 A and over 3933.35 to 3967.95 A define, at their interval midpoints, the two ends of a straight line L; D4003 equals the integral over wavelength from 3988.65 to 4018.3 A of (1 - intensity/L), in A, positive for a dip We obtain -3.91 A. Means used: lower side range 11.6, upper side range 10.6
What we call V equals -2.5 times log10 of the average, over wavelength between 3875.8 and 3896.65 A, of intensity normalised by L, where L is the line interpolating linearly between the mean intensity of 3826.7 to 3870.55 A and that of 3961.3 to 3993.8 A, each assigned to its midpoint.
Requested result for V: 0.10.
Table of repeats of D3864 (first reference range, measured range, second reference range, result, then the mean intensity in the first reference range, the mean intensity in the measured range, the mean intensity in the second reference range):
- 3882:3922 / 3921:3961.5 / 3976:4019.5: 2.4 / 11.2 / 11.3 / 13.1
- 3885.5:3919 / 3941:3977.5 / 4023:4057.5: -2.5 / 11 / 12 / 11.5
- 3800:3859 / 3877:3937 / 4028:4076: 3.6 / 12.1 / 11.2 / 11.5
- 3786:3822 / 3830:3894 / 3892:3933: 3.0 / 12.3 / 11.2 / 11.3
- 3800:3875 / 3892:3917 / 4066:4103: 0.5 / 11.9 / 11.3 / 10.8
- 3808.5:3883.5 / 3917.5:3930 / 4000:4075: 0.5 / 11.9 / 11.3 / 11.8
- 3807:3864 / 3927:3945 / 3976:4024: 2.6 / 12.1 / 10.9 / 13.1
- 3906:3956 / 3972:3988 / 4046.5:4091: -3.5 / 11.2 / 13.6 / 11.1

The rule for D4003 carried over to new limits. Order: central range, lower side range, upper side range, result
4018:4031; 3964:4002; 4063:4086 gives 0.6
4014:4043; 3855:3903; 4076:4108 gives -3.7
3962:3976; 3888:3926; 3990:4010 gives -0.7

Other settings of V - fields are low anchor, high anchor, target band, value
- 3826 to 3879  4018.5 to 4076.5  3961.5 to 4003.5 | -0.10 mag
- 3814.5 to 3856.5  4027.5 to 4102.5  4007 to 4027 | -0.15 mag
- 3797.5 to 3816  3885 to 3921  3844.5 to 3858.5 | -0.08 mag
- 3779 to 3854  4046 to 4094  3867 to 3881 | 0.10 mag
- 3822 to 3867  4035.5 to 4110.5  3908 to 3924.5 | 0.00 mag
